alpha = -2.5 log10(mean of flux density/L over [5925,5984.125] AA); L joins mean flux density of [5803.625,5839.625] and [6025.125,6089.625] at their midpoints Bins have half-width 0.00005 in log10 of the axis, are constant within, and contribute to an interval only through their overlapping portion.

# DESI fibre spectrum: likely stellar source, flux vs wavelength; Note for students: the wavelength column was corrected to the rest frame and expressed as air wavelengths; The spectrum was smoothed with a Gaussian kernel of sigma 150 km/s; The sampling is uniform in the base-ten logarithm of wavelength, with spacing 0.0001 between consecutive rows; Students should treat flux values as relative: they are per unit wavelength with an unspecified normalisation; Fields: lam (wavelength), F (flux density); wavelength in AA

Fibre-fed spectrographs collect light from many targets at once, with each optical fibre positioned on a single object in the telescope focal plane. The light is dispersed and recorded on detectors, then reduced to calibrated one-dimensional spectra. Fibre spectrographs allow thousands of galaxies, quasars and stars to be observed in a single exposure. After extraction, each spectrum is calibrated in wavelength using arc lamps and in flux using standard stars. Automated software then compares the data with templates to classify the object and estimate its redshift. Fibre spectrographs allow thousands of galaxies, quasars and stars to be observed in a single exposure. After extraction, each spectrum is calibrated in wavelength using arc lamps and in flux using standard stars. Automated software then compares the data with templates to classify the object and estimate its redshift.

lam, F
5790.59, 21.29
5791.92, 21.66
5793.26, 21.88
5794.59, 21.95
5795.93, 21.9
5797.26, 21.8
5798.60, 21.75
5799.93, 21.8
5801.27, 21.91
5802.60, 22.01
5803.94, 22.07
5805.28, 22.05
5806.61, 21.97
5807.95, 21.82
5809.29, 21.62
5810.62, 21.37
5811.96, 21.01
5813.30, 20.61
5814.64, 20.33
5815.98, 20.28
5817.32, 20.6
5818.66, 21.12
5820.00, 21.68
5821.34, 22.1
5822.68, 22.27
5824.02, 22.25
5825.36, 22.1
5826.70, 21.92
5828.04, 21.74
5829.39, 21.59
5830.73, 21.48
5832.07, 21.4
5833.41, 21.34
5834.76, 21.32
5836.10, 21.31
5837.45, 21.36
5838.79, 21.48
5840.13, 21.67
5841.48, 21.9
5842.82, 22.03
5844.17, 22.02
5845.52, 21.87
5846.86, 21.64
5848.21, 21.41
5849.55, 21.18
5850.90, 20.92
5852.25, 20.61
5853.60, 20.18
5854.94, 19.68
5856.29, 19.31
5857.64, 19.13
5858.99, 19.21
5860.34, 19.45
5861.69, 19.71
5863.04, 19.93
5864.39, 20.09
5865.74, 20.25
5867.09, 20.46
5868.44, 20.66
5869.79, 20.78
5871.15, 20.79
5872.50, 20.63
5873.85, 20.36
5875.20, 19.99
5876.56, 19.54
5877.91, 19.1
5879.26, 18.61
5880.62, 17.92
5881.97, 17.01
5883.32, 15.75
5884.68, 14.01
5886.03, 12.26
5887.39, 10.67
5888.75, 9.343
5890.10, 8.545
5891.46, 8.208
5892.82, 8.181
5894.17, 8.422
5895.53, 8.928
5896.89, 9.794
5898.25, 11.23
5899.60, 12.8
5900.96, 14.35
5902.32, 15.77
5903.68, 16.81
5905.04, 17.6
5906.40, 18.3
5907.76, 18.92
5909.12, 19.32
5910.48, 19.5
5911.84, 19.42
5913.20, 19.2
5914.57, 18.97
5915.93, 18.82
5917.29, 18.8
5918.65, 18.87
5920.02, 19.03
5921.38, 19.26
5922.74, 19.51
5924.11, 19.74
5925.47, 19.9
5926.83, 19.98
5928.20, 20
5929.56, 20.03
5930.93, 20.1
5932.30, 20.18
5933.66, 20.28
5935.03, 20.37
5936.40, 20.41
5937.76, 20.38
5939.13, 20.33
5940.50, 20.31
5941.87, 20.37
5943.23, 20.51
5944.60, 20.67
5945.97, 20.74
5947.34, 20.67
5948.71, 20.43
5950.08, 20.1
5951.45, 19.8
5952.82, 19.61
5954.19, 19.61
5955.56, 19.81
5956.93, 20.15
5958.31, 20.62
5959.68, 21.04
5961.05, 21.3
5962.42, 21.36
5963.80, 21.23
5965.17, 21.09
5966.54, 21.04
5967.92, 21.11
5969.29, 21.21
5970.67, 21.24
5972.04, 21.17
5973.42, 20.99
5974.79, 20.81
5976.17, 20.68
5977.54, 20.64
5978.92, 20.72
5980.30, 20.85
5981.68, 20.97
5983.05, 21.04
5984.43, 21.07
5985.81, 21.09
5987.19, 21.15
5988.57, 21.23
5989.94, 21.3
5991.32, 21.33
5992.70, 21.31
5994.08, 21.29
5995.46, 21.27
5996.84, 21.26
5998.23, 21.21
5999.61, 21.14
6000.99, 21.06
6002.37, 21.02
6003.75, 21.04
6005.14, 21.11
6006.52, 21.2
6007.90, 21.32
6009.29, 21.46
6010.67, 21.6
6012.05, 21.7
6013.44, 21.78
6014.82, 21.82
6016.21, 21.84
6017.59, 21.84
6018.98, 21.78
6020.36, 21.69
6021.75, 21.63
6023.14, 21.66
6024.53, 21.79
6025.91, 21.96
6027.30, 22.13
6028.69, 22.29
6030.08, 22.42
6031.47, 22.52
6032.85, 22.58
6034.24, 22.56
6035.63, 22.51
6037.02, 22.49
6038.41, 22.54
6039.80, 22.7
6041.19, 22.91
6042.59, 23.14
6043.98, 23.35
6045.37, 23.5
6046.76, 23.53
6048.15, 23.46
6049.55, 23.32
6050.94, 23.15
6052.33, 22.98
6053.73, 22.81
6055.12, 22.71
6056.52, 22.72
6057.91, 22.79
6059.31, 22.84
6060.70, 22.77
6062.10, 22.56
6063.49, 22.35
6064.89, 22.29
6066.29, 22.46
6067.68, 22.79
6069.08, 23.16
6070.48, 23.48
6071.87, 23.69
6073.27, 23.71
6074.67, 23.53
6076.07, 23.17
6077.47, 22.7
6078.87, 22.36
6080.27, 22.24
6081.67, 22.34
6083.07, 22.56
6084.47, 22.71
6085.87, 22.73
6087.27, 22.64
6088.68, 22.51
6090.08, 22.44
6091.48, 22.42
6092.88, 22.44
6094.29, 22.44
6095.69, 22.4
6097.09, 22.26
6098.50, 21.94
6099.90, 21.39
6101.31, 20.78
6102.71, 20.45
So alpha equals 0.08 mag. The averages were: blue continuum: 21.5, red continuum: 22.8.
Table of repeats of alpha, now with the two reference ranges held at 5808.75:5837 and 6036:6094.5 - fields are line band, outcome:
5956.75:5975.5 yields 0.06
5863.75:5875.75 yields 0.06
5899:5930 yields 0.19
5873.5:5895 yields 0.47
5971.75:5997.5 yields 0.07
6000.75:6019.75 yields 0.05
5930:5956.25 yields 0.10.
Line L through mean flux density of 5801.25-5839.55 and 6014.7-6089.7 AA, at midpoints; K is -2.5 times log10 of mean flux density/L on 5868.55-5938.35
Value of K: 0.27 mag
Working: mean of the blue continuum 21.5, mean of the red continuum 22.6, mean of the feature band 17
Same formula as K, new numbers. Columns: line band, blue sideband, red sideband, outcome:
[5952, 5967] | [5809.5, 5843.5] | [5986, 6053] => 0.06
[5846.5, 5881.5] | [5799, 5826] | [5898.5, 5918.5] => -0.03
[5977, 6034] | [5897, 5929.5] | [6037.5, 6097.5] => -0.03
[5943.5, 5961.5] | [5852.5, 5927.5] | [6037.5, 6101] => -0.07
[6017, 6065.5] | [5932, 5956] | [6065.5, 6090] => -0.02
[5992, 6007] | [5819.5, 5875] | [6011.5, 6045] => 0.04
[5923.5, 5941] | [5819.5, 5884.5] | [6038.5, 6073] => 0.07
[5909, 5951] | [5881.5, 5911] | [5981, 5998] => -0.22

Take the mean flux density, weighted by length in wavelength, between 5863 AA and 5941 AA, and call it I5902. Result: 17.4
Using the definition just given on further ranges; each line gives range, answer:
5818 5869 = 21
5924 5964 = 20.3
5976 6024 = 21.3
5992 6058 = 22.1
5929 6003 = 20.8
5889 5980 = 18.6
